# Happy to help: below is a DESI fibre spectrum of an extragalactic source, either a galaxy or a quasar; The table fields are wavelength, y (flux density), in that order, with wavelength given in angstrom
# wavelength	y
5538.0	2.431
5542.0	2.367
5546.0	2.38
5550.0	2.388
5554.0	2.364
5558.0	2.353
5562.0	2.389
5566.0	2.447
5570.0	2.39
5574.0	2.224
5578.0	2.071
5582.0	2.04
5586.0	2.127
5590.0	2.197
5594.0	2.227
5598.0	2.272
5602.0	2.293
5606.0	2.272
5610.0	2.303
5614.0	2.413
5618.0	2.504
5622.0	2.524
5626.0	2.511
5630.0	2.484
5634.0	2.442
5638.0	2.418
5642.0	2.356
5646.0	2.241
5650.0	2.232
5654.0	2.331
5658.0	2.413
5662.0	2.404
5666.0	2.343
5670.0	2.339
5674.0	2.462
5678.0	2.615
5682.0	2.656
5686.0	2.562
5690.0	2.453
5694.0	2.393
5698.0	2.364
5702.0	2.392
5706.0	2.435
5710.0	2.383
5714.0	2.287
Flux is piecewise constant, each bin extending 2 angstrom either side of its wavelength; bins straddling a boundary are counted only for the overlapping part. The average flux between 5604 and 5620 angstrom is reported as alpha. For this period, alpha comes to 2.37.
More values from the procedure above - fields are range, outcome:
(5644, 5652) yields 2.24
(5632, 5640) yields 2.43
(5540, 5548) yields 2.37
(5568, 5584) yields 2.18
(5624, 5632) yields 2.5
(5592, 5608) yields 2.27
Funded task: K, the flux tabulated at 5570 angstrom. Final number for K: 2.39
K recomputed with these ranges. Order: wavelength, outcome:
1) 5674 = 2.462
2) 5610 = 2.303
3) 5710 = 2.383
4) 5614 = 2.413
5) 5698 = 2.364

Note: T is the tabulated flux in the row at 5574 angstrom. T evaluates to 2.224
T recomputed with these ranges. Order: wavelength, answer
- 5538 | 2.431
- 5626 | 2.511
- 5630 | 2.484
